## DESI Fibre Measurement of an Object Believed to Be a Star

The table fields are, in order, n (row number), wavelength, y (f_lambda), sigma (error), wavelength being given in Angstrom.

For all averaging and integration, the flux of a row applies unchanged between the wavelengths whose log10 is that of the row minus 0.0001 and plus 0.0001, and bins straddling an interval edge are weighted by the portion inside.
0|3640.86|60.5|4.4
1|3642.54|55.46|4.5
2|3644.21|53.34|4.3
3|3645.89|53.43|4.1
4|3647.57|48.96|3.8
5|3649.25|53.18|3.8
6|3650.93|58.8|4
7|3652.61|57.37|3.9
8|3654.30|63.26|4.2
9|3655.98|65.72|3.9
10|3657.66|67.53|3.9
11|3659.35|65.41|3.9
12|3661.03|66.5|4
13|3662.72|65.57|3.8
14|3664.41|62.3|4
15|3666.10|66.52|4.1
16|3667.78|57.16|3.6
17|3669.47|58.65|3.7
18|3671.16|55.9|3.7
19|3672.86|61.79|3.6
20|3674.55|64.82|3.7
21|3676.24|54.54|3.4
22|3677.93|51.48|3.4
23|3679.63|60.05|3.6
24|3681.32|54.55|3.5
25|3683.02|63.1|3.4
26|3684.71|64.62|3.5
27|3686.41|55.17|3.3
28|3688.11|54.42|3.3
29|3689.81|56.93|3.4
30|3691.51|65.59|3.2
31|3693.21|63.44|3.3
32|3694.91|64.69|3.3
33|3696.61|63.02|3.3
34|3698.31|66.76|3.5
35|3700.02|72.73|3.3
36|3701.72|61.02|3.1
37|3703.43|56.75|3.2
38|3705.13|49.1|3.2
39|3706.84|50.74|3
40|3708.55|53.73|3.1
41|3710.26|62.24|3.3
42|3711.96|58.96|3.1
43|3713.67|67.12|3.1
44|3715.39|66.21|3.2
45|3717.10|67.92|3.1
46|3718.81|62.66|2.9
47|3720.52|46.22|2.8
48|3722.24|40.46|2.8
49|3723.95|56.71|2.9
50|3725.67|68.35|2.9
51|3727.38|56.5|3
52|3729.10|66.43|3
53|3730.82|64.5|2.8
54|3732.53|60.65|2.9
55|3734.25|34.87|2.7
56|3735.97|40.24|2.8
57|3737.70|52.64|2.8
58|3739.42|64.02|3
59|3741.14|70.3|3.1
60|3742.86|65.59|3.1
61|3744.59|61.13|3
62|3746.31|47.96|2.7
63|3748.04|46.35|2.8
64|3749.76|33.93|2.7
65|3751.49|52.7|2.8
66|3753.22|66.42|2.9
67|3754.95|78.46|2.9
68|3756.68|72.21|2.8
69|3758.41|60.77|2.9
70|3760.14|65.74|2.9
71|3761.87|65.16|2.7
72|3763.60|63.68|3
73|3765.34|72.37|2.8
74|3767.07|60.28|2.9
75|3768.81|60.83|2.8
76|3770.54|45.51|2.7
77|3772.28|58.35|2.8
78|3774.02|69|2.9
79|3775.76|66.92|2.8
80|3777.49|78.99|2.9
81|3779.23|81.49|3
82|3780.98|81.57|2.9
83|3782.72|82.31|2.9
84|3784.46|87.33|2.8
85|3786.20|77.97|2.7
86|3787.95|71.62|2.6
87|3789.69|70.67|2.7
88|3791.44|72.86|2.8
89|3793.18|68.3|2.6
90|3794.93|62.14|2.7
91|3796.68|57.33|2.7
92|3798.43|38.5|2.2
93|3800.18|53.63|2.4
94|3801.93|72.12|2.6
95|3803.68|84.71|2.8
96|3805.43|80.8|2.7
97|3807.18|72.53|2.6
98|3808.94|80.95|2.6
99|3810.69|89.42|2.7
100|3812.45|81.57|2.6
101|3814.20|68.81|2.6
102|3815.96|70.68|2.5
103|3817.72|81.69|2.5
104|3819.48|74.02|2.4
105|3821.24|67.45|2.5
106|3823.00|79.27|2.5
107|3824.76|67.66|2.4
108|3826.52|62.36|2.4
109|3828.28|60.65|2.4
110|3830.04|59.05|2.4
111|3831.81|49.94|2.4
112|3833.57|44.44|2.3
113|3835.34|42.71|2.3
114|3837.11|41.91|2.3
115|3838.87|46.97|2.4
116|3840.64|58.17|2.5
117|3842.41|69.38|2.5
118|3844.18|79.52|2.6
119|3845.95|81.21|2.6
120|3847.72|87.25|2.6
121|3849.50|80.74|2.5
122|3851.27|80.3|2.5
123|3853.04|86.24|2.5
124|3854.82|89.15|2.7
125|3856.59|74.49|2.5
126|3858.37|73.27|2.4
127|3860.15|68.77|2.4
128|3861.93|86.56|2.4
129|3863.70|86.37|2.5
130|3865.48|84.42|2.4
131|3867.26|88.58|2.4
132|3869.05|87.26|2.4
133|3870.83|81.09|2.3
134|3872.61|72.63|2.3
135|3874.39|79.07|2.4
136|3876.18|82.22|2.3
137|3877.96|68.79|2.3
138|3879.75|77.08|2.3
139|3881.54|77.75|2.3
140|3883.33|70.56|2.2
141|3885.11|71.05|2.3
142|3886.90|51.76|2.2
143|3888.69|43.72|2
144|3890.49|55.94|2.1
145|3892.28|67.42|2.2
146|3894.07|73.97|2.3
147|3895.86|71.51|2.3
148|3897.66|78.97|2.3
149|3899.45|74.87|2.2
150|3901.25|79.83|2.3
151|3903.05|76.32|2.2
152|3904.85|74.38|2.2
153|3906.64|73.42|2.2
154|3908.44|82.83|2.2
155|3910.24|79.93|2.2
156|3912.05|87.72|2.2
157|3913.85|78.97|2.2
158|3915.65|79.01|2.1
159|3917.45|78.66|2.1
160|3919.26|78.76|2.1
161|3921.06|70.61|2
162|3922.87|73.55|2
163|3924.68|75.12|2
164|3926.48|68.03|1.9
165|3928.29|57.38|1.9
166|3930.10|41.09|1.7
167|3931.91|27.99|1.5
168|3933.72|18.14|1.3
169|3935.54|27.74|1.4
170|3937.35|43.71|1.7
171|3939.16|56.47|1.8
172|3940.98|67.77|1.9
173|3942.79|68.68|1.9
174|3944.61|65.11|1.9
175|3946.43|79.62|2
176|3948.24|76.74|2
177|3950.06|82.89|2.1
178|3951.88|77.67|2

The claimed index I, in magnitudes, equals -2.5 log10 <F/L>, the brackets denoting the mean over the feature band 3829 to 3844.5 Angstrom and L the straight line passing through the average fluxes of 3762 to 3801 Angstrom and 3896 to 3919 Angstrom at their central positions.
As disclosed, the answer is 0.32 mag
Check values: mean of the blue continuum 67.3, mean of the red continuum 78.5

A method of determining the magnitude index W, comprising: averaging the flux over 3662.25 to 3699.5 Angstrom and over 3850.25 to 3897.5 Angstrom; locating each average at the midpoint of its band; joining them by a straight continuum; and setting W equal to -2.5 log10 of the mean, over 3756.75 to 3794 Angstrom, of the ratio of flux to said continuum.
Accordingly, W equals -0.03 mag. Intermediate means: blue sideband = 60.6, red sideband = 75.1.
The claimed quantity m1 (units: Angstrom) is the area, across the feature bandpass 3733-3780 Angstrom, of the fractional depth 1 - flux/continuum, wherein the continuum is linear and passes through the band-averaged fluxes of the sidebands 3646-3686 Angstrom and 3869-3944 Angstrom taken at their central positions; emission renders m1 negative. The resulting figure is 1.8 Angstrom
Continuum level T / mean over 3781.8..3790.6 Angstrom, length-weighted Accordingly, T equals 78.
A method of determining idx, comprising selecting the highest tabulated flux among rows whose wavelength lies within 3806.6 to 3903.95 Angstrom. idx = 89.42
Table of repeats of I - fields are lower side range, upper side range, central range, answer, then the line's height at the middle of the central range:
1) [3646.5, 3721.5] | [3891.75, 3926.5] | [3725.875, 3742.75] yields 0.113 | 63.9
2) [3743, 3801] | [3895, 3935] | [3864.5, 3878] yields -0.199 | 67.7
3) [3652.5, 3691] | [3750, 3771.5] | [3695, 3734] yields 0.036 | 61.7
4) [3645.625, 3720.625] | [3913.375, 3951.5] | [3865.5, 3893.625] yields -0.160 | 62.2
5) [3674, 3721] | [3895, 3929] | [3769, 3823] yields -0.067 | 67.3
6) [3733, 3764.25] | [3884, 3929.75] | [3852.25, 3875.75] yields -0.194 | 68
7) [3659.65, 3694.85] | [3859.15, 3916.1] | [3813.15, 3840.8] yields 0.160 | 71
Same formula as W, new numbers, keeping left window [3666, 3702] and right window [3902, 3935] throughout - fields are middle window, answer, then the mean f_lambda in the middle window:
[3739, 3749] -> 0.06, 58.8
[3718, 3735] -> 0.11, 55.9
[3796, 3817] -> -0.11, 71.1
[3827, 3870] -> -0.09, 71.1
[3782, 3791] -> -0.22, 77.7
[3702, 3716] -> 0.06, 58.1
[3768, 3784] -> -0.11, 70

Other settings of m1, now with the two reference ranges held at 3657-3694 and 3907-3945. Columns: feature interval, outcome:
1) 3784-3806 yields -2.4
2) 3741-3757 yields 0.7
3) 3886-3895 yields 0.6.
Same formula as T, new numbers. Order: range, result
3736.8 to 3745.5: 62.5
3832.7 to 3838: 43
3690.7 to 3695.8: 64.6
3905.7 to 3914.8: 80.6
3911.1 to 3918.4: 81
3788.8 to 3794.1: 70.6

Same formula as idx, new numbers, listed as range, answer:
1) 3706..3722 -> 67.92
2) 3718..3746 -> 70.3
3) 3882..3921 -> 87.72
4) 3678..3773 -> 78.46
